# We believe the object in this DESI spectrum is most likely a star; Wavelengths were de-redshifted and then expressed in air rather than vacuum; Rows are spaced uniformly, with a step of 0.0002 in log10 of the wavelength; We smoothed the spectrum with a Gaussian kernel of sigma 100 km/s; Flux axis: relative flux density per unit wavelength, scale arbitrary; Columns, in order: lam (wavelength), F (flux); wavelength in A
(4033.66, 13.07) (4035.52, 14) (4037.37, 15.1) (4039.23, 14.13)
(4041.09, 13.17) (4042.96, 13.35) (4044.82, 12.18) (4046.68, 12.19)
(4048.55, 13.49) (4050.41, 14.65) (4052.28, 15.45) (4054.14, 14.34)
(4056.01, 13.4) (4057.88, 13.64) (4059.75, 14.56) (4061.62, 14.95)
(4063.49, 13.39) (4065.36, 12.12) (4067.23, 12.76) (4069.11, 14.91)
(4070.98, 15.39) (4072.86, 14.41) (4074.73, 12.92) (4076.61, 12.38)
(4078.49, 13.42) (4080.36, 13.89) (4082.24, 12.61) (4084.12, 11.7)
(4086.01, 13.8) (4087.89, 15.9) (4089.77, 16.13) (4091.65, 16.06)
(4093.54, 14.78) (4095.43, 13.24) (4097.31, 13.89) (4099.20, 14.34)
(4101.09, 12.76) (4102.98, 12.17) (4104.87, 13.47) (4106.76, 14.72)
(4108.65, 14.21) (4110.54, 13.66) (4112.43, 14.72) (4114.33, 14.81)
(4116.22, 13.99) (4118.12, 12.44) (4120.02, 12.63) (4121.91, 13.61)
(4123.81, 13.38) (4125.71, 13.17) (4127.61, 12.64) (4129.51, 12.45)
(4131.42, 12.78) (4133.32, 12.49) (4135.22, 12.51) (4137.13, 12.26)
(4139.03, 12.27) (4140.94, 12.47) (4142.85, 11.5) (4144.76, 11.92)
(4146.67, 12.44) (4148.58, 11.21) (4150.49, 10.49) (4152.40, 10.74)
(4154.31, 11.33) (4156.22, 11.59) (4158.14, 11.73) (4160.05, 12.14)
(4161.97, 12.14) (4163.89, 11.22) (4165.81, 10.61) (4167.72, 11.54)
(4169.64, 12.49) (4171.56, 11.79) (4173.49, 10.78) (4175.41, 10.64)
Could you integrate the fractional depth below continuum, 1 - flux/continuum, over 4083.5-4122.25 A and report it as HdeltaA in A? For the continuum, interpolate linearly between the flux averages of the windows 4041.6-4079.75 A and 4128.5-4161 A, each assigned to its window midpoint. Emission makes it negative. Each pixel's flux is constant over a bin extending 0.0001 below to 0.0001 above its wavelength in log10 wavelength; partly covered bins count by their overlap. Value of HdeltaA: -3.6 A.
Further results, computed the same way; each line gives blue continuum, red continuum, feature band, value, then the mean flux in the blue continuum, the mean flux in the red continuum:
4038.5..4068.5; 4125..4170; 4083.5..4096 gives -1.61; 13.6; 11.9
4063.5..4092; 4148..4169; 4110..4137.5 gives -1.65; 13.8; 11.4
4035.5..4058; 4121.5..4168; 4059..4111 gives -3.17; 13.8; 12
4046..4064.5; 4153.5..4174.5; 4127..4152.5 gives 0.17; 14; 11.6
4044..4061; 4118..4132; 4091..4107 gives -0.76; 13.8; 12.9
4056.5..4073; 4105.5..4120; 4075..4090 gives 0.42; 14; 14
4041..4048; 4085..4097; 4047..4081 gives -0.66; 12.7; 14.9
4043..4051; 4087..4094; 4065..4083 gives 1.49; 13.1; 15.8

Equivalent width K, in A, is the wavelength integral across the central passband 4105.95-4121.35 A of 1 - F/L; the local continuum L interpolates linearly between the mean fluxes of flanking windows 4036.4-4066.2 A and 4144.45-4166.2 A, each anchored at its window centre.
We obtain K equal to -1.9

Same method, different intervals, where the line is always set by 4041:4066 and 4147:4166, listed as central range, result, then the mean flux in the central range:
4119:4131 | -0.9 A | 13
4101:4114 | -1.4 A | 13.8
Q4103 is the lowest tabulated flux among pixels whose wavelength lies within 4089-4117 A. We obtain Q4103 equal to 12.17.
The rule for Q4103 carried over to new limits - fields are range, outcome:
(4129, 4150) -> 11.21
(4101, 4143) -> 11.5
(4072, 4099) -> 11.7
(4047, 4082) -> 12.12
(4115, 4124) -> 12.44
